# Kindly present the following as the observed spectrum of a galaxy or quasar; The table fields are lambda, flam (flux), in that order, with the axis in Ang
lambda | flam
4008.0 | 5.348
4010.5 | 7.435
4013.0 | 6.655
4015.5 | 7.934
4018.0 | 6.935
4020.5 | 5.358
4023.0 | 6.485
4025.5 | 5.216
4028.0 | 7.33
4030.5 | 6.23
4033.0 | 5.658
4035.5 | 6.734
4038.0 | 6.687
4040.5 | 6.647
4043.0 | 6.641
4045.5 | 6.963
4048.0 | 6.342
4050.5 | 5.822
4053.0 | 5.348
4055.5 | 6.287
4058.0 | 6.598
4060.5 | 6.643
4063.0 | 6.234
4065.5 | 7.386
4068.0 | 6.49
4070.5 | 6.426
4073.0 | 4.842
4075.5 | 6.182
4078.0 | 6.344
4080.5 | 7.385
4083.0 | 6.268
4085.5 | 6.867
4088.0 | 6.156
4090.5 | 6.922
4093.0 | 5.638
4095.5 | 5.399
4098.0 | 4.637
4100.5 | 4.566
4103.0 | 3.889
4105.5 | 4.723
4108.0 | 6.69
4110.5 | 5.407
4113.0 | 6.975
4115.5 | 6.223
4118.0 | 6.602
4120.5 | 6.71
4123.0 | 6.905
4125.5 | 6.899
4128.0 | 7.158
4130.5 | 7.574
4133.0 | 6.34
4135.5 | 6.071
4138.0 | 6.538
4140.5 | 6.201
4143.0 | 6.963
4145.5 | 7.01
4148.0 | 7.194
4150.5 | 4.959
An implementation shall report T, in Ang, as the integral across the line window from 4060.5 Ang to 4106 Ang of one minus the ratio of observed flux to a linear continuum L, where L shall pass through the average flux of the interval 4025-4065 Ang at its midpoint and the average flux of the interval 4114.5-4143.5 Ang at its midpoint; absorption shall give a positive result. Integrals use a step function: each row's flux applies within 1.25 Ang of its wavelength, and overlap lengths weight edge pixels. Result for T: 3.9 Ang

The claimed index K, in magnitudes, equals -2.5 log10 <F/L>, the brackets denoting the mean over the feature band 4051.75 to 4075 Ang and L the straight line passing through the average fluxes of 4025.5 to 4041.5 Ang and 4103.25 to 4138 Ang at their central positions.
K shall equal 0.03 mag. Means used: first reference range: 6.44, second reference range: 6.41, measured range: 6.25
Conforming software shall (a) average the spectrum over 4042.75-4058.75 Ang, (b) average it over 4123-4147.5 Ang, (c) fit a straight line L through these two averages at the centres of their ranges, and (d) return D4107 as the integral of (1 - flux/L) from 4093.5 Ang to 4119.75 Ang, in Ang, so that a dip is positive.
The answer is 4.23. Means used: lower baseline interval 6.25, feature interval 5.54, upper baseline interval 6.77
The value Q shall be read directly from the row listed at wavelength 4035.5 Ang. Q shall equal 6.734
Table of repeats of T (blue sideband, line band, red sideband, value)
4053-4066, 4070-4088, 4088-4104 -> -1.56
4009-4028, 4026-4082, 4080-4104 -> -1.97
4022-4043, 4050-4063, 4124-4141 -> 0.60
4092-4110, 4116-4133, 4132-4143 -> -2.84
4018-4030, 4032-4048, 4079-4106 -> -1.25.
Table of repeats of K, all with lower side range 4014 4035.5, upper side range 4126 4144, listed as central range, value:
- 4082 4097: 0.07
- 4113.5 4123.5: 0.01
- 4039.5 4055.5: 0.03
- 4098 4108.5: 0.35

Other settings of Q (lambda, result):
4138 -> 6.538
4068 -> 6.49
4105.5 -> 4.723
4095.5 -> 5.399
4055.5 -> 6.287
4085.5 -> 6.867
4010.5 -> 7.435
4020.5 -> 5.358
